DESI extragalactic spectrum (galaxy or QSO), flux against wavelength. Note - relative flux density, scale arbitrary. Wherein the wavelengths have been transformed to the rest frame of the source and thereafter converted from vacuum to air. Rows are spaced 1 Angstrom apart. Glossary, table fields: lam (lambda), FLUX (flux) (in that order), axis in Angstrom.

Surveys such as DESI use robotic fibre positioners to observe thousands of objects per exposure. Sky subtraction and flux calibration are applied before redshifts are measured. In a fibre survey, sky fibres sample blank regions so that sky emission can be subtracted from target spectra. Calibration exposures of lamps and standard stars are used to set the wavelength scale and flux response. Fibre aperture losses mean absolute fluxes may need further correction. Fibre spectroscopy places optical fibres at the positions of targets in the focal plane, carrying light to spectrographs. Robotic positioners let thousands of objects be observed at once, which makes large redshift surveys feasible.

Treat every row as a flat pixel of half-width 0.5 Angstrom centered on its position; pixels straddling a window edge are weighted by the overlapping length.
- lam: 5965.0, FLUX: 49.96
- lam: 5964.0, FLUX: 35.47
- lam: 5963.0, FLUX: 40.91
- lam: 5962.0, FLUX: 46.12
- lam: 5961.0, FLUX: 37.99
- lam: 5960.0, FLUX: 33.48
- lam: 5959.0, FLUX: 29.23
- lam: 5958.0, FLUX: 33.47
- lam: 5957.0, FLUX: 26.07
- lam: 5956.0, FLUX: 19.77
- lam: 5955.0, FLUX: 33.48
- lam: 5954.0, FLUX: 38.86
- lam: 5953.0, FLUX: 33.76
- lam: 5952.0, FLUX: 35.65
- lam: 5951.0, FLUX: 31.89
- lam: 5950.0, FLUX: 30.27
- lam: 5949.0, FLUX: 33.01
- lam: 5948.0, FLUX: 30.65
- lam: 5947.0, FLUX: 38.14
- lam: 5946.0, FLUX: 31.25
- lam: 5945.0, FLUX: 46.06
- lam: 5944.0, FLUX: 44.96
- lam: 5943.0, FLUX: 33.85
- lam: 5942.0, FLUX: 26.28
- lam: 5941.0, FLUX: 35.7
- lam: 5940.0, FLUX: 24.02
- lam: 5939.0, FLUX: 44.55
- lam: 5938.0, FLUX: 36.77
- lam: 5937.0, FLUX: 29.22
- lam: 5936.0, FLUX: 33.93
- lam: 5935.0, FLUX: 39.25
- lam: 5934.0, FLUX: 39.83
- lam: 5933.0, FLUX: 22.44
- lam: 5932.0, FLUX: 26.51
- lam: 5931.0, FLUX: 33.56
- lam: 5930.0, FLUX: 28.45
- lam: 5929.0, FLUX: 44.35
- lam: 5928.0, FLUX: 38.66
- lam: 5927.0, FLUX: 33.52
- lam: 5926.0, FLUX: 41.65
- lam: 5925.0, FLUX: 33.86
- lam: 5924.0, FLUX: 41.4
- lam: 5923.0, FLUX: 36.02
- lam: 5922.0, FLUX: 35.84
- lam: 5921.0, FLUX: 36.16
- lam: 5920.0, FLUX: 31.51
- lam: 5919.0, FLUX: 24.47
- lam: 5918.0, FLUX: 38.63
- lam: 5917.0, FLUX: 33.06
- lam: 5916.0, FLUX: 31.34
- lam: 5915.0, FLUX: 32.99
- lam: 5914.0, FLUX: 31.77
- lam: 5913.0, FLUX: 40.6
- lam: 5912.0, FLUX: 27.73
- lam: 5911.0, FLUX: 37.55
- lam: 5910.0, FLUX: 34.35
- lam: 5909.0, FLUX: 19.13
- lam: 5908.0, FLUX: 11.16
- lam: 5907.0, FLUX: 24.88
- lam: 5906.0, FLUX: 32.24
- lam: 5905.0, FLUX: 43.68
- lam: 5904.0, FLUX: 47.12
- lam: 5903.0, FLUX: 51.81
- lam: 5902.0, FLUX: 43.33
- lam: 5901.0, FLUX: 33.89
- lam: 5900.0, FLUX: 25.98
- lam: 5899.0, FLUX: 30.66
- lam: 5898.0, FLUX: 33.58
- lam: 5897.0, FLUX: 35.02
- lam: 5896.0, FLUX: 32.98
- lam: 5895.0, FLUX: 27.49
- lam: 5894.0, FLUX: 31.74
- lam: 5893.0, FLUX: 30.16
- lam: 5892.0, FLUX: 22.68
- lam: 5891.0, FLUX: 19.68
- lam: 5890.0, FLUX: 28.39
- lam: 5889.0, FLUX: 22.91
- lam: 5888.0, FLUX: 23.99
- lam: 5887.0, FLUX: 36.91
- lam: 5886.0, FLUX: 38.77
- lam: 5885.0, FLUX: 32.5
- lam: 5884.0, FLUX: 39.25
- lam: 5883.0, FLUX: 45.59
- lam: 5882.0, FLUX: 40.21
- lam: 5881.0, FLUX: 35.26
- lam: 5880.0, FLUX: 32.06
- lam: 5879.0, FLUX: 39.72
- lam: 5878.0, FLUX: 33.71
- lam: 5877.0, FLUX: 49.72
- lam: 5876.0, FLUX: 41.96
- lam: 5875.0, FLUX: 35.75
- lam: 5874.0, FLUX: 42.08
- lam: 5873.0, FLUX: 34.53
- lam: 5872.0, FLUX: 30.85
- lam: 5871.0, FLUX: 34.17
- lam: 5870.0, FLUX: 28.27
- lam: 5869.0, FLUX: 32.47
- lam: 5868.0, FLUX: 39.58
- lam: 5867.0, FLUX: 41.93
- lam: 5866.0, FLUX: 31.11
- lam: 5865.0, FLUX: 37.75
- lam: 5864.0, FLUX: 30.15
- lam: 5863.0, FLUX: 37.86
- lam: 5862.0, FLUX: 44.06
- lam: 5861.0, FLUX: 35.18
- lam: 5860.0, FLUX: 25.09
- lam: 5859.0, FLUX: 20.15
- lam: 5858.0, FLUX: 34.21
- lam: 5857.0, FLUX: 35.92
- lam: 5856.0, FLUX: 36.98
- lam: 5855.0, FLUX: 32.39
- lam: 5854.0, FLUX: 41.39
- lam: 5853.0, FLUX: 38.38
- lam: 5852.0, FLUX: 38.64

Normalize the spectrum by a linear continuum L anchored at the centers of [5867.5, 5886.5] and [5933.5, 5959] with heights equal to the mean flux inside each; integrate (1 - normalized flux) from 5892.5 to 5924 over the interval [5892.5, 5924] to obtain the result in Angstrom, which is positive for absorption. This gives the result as 2.2 Angstrom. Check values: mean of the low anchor 37.2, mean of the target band 33.3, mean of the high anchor 33.9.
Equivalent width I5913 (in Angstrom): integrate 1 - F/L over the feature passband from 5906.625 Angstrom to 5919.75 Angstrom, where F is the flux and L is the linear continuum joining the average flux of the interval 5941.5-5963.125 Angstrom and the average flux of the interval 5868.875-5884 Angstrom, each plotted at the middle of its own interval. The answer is 2.15 Angstrom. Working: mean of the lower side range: 37.3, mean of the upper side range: 34.2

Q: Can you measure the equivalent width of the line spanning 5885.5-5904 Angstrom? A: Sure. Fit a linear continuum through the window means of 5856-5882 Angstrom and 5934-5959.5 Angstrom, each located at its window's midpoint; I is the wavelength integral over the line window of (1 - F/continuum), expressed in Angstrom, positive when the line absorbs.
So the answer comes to 1.5 Angstrom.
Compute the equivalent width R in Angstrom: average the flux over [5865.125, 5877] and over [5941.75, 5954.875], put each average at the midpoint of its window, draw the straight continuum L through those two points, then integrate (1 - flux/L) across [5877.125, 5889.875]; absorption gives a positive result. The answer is 0.30 Angstrom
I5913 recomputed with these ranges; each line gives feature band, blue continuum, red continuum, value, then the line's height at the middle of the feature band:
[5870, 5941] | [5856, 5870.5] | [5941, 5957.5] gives -0.56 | 33.7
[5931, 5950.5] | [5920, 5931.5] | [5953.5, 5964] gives 0.72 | 35.3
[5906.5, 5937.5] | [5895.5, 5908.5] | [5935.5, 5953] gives 1.52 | 34.4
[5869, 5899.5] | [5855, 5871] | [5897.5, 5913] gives 0.03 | 33.7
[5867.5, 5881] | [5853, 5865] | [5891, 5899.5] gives -1.69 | 32.4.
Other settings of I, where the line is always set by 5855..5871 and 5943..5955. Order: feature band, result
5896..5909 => 0.4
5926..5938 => 0.4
